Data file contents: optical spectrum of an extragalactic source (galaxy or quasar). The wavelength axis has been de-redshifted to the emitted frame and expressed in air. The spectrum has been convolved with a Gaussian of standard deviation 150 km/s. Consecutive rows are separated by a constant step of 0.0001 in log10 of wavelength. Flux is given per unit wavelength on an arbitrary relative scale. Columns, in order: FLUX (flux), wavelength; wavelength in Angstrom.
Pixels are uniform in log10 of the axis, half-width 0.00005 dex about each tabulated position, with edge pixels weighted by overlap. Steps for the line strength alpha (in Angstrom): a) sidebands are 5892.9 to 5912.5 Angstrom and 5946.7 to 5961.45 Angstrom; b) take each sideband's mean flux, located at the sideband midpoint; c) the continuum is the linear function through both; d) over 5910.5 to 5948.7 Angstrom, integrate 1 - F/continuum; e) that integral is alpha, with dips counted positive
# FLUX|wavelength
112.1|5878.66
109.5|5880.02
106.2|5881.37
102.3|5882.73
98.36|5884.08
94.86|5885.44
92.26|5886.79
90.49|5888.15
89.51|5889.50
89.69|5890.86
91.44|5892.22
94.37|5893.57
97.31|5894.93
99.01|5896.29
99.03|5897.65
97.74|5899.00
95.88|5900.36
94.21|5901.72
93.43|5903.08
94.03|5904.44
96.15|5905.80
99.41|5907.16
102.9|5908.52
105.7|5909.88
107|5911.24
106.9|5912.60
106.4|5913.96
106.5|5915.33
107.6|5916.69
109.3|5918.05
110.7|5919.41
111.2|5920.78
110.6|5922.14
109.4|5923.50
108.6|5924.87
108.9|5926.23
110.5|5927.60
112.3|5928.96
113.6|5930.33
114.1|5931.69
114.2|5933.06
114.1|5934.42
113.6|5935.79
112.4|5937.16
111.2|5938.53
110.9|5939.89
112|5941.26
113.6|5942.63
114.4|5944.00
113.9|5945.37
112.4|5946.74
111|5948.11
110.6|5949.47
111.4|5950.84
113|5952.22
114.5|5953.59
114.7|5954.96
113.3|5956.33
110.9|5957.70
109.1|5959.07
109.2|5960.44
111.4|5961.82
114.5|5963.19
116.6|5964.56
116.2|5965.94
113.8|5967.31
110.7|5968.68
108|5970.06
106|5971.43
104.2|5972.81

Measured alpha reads -2.0 Angstrom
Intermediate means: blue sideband 98.6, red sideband 112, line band 111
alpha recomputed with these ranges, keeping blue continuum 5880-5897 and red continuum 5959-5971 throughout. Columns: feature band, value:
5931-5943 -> -0.7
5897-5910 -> 0.2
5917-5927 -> -0.6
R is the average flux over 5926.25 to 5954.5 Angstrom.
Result 113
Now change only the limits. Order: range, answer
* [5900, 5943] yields 107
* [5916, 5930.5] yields 110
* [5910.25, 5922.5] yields 108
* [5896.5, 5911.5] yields 98.5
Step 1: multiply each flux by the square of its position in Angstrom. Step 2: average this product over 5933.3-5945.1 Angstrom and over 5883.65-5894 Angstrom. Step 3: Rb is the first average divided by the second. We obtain 1.2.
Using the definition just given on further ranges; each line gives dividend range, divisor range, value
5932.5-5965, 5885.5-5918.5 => 1.16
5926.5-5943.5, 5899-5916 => 1.13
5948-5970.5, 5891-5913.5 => 1.17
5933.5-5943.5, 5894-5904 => 1.18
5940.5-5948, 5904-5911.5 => 1.13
